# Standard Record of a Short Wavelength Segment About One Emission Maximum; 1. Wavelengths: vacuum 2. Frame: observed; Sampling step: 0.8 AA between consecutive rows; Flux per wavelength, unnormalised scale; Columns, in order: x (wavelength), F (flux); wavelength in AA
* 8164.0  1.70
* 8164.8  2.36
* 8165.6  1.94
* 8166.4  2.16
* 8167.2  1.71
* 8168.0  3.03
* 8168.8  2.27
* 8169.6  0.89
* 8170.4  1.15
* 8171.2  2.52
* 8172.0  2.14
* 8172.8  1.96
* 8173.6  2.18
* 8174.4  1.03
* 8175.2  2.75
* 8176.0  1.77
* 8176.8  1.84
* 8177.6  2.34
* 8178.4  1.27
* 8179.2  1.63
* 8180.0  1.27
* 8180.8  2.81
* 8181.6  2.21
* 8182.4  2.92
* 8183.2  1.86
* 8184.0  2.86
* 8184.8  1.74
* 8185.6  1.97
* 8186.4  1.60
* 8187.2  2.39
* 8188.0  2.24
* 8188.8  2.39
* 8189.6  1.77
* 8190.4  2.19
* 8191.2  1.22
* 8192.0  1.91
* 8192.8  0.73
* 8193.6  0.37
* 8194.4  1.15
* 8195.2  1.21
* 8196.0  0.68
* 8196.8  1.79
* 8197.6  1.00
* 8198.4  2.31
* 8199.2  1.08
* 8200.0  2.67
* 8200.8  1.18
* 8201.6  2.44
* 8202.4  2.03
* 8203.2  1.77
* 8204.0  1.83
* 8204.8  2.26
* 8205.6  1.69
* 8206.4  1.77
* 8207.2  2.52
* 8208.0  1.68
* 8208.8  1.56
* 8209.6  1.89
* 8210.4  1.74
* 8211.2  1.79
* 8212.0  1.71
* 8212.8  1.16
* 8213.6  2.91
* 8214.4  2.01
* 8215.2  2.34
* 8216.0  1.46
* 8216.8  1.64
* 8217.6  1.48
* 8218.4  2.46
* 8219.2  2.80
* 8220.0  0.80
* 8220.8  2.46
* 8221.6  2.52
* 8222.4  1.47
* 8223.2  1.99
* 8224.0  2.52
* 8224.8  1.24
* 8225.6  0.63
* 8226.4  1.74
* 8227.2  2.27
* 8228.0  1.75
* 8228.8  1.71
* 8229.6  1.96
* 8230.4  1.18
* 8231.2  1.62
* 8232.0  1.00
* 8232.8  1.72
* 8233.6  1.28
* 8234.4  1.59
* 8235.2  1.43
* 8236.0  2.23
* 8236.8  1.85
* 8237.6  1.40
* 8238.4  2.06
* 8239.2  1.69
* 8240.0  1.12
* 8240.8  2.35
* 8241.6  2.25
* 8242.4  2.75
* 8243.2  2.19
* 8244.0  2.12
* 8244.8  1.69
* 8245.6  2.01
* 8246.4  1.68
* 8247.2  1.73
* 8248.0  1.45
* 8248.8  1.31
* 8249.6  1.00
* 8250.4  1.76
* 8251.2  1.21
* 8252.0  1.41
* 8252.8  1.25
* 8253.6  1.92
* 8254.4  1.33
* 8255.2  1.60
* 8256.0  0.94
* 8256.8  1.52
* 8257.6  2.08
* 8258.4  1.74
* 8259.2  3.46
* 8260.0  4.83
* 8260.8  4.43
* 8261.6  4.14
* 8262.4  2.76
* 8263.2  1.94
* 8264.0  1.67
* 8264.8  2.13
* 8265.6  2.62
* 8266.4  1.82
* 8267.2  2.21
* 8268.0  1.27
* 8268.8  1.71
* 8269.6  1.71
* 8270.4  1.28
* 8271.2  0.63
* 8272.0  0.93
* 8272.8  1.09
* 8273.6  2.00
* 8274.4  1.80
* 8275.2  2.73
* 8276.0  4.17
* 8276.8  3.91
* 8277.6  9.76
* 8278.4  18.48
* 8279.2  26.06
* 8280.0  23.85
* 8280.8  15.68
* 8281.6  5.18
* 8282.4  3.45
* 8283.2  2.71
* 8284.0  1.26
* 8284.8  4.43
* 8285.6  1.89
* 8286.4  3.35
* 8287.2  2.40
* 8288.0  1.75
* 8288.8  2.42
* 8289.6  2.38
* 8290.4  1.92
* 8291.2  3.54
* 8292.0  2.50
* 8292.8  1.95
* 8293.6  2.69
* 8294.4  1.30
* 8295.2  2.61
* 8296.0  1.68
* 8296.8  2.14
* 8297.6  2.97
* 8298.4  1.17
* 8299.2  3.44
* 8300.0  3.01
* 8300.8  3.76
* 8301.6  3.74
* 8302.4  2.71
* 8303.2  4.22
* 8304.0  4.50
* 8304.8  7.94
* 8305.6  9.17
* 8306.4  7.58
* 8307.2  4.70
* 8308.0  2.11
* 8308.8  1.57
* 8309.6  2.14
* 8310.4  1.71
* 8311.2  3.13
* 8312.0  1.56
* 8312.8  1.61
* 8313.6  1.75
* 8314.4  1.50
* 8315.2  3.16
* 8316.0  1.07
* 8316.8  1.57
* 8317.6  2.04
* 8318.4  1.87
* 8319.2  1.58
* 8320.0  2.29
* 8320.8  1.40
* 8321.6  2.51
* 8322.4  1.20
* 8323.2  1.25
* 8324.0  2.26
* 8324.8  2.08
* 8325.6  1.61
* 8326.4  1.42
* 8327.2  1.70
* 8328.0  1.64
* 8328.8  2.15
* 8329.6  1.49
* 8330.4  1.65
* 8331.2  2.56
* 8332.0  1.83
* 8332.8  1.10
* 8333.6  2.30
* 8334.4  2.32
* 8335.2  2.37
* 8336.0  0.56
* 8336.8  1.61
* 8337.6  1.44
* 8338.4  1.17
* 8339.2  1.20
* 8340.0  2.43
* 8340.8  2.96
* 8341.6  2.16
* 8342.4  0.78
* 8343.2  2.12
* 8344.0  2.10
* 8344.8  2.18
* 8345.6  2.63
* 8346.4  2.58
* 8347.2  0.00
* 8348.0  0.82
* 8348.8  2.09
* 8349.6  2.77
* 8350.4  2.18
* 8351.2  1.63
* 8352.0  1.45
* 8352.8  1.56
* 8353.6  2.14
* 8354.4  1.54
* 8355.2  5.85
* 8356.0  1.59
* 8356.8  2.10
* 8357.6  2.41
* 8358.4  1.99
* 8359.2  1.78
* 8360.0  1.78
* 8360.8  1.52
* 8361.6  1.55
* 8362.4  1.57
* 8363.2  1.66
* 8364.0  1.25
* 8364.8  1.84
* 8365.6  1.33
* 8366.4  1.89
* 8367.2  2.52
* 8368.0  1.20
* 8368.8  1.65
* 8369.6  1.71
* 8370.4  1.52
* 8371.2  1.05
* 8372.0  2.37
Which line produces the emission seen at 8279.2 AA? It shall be H-alpha 6563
